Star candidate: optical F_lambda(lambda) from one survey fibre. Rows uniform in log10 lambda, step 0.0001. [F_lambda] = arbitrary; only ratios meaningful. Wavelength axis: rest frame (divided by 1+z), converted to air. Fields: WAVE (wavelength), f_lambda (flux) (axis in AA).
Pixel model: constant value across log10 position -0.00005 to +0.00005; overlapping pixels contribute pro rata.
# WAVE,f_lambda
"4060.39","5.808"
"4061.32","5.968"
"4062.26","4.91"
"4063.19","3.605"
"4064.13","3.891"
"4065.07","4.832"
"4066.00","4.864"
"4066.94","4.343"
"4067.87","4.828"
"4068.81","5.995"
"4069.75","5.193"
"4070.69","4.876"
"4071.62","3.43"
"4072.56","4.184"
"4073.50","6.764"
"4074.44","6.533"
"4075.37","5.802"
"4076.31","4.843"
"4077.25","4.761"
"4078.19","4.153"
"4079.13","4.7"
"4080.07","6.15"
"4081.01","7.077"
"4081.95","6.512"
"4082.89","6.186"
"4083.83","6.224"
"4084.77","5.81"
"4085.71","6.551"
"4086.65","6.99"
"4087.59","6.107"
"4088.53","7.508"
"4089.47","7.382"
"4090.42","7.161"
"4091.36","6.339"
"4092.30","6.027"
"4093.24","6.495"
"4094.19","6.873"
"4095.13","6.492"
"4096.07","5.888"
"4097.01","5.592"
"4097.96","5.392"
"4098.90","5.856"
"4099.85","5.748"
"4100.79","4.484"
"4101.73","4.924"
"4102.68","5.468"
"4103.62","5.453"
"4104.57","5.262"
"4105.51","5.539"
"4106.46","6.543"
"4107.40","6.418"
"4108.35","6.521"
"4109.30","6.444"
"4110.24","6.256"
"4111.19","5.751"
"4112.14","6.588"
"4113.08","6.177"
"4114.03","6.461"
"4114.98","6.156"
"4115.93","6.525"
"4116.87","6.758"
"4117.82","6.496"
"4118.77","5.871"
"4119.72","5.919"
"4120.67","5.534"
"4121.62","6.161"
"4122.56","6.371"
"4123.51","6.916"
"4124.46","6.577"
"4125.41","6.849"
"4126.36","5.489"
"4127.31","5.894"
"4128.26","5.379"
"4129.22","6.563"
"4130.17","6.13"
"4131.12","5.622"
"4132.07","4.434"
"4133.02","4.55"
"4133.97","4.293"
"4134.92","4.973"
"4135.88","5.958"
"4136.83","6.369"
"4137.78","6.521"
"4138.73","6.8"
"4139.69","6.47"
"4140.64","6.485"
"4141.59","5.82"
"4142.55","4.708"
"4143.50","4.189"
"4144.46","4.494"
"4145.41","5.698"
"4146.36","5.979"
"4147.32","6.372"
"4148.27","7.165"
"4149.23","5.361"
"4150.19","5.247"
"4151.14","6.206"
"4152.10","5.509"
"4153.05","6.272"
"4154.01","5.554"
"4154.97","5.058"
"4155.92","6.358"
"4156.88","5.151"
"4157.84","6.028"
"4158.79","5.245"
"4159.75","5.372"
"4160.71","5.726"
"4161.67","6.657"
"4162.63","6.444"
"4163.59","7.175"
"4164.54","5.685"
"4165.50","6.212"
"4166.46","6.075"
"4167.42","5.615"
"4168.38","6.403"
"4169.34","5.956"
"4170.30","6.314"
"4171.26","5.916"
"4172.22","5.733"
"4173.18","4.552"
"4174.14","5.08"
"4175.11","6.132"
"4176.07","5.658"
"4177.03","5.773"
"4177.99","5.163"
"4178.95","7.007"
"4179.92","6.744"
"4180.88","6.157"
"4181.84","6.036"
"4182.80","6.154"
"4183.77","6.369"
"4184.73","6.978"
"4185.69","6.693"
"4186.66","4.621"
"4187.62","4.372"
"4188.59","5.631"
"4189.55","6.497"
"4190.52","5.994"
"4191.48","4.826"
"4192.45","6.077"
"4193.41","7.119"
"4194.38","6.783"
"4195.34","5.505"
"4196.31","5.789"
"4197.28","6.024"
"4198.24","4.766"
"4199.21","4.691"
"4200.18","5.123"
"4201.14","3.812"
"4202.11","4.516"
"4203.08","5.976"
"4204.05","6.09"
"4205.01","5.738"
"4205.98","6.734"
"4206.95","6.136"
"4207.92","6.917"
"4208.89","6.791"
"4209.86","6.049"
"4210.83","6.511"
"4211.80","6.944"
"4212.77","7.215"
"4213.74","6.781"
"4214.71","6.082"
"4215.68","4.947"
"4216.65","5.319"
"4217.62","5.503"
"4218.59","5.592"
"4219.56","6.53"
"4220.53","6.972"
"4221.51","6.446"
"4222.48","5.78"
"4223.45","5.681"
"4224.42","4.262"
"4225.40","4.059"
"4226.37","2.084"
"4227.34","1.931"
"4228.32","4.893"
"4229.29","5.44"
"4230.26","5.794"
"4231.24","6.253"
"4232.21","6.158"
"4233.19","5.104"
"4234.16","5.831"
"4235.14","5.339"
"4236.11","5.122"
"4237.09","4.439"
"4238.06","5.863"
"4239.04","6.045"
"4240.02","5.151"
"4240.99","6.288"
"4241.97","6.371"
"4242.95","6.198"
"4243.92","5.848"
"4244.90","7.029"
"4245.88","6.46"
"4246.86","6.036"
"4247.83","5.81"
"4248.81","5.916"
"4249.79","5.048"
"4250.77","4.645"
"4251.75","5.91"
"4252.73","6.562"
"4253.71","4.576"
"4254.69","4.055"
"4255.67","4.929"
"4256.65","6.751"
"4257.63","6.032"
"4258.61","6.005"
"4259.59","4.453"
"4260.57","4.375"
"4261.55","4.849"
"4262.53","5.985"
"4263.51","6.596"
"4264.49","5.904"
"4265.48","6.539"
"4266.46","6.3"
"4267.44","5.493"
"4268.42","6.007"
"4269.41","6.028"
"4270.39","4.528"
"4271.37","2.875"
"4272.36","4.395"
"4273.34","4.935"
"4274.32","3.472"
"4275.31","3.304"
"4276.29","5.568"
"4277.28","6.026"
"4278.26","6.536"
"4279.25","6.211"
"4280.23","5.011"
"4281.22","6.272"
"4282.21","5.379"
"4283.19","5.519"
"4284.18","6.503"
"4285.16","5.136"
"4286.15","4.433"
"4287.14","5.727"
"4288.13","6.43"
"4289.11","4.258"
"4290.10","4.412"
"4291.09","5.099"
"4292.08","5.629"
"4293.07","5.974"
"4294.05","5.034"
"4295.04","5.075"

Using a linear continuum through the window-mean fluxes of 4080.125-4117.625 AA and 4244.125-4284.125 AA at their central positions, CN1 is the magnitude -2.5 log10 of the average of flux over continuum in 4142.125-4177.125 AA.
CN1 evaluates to 0.03 mag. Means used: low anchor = 6.21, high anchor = 5.47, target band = 5.76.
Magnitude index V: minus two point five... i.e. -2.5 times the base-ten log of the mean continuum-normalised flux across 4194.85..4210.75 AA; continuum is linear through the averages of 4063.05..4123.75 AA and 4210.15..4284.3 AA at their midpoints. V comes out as -0.02 mag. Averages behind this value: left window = 5.84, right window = 5.52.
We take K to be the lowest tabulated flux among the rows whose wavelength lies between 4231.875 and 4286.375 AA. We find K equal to 2.875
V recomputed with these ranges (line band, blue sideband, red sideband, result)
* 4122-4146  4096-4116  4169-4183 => 0.024 mag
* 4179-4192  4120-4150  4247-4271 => -0.048 mag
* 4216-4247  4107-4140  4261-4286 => 0.019 mag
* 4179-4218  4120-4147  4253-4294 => -0.071 mag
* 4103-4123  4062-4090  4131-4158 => -0.106 mag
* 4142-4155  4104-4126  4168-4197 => 0.097 mag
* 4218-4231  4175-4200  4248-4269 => 0.134 mag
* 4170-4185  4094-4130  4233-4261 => -0.026 mag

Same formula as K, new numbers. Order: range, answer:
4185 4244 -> 1.931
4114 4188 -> 4.189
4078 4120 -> 4.153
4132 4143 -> 4.293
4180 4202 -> 3.812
